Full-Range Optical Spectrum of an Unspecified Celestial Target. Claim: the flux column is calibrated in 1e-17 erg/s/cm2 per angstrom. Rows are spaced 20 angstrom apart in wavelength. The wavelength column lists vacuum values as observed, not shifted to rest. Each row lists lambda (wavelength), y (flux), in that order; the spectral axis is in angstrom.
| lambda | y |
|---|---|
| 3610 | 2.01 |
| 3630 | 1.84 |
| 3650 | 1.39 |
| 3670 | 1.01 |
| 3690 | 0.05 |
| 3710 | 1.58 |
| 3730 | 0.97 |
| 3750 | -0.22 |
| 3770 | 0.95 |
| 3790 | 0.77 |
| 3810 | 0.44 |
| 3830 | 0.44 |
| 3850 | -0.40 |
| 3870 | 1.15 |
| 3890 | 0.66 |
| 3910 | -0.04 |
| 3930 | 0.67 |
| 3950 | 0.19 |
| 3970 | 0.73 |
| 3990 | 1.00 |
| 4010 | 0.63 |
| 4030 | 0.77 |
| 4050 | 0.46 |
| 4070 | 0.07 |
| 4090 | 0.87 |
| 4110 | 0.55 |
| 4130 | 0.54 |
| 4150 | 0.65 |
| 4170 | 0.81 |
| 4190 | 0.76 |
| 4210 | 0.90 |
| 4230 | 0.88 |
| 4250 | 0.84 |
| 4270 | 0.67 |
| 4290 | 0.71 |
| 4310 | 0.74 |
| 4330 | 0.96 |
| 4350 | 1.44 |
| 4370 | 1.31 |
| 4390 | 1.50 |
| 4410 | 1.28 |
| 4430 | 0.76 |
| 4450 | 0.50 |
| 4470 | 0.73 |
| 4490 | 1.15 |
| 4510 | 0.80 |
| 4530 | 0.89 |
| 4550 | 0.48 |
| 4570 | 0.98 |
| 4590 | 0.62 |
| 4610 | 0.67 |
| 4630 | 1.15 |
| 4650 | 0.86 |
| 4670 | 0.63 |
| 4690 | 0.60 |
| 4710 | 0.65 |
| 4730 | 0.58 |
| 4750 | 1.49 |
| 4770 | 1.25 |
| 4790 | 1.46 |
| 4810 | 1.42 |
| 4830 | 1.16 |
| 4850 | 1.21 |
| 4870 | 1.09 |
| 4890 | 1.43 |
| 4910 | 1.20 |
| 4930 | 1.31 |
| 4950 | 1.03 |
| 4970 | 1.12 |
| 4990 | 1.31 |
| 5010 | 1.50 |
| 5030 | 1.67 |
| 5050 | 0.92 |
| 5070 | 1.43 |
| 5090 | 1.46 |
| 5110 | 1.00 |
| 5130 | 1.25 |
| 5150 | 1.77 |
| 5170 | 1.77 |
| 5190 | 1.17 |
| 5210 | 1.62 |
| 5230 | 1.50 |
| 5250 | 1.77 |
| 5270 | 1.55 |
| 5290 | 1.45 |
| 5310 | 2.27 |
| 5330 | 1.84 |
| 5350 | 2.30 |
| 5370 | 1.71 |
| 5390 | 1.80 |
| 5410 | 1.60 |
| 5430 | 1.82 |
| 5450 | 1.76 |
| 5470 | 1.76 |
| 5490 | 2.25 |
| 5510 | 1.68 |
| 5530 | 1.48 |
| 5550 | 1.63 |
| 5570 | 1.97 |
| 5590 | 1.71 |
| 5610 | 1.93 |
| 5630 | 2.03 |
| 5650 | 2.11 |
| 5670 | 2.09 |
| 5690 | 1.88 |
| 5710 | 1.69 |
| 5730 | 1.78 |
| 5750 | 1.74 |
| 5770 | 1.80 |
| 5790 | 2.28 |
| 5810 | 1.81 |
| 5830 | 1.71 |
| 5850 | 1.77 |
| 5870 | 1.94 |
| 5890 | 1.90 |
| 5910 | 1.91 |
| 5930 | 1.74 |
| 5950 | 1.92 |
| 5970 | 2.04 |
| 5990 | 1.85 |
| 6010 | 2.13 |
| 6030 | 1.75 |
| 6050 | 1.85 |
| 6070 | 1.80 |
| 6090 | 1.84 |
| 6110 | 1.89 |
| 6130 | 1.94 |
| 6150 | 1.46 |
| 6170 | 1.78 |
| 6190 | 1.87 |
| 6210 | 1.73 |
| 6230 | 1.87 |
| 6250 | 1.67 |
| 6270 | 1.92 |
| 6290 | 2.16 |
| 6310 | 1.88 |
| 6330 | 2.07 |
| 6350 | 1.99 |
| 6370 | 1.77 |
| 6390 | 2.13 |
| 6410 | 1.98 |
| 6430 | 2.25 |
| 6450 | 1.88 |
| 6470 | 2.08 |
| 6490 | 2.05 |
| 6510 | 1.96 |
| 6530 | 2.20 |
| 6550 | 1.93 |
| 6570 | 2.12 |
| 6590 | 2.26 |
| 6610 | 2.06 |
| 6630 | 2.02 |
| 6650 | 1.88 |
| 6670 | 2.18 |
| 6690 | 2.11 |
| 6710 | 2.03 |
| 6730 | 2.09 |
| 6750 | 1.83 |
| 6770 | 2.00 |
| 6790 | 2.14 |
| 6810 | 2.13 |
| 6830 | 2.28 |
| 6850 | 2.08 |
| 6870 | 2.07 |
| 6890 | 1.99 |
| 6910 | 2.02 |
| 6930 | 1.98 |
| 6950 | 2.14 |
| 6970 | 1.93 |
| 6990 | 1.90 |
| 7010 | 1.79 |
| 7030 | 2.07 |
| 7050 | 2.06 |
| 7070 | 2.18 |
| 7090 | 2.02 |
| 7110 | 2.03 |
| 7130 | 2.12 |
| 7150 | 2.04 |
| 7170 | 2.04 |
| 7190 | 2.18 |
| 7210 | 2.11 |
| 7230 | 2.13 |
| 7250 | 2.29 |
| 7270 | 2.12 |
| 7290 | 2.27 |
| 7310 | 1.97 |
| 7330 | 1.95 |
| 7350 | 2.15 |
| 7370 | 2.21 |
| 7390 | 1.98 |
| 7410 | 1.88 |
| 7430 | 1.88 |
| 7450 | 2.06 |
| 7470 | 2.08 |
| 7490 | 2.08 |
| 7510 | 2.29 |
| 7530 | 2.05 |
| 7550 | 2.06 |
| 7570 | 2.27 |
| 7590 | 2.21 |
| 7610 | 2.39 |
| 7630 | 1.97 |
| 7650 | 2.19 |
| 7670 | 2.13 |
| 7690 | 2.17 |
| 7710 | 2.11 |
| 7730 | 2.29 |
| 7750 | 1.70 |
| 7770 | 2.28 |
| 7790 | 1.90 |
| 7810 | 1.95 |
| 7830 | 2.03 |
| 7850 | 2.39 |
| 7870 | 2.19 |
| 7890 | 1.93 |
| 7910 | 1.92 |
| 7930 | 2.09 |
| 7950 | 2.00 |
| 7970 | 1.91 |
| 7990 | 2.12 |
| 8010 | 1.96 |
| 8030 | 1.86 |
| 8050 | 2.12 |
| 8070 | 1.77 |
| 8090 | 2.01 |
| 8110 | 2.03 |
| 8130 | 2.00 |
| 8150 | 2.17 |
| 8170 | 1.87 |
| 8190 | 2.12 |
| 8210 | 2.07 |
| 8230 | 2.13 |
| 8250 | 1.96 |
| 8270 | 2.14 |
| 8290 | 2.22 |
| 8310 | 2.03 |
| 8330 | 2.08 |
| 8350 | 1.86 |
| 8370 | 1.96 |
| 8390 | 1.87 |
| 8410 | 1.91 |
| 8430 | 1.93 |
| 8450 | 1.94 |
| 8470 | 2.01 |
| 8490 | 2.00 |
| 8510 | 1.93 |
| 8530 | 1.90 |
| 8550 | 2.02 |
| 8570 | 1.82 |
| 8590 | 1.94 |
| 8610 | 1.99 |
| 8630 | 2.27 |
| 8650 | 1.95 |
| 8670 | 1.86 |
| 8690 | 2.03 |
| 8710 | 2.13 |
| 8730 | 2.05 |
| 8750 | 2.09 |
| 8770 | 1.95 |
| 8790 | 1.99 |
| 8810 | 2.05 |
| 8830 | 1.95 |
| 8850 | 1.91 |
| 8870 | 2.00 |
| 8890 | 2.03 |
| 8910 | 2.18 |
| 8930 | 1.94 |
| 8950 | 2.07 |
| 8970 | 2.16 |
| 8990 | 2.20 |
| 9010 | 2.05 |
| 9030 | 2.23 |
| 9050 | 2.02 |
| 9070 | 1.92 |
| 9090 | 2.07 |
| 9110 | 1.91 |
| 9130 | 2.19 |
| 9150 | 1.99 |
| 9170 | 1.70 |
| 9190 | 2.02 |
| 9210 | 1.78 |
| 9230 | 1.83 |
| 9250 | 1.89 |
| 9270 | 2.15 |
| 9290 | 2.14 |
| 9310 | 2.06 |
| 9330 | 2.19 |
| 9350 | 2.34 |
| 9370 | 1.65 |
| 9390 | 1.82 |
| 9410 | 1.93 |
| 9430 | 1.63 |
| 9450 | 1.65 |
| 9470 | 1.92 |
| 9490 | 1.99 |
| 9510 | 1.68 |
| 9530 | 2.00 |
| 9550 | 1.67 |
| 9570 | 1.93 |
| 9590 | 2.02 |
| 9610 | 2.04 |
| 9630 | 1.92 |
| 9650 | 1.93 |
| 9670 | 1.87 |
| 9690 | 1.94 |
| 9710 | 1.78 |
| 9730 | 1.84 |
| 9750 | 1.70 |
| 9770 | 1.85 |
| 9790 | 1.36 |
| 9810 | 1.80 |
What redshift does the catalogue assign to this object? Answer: 0.187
